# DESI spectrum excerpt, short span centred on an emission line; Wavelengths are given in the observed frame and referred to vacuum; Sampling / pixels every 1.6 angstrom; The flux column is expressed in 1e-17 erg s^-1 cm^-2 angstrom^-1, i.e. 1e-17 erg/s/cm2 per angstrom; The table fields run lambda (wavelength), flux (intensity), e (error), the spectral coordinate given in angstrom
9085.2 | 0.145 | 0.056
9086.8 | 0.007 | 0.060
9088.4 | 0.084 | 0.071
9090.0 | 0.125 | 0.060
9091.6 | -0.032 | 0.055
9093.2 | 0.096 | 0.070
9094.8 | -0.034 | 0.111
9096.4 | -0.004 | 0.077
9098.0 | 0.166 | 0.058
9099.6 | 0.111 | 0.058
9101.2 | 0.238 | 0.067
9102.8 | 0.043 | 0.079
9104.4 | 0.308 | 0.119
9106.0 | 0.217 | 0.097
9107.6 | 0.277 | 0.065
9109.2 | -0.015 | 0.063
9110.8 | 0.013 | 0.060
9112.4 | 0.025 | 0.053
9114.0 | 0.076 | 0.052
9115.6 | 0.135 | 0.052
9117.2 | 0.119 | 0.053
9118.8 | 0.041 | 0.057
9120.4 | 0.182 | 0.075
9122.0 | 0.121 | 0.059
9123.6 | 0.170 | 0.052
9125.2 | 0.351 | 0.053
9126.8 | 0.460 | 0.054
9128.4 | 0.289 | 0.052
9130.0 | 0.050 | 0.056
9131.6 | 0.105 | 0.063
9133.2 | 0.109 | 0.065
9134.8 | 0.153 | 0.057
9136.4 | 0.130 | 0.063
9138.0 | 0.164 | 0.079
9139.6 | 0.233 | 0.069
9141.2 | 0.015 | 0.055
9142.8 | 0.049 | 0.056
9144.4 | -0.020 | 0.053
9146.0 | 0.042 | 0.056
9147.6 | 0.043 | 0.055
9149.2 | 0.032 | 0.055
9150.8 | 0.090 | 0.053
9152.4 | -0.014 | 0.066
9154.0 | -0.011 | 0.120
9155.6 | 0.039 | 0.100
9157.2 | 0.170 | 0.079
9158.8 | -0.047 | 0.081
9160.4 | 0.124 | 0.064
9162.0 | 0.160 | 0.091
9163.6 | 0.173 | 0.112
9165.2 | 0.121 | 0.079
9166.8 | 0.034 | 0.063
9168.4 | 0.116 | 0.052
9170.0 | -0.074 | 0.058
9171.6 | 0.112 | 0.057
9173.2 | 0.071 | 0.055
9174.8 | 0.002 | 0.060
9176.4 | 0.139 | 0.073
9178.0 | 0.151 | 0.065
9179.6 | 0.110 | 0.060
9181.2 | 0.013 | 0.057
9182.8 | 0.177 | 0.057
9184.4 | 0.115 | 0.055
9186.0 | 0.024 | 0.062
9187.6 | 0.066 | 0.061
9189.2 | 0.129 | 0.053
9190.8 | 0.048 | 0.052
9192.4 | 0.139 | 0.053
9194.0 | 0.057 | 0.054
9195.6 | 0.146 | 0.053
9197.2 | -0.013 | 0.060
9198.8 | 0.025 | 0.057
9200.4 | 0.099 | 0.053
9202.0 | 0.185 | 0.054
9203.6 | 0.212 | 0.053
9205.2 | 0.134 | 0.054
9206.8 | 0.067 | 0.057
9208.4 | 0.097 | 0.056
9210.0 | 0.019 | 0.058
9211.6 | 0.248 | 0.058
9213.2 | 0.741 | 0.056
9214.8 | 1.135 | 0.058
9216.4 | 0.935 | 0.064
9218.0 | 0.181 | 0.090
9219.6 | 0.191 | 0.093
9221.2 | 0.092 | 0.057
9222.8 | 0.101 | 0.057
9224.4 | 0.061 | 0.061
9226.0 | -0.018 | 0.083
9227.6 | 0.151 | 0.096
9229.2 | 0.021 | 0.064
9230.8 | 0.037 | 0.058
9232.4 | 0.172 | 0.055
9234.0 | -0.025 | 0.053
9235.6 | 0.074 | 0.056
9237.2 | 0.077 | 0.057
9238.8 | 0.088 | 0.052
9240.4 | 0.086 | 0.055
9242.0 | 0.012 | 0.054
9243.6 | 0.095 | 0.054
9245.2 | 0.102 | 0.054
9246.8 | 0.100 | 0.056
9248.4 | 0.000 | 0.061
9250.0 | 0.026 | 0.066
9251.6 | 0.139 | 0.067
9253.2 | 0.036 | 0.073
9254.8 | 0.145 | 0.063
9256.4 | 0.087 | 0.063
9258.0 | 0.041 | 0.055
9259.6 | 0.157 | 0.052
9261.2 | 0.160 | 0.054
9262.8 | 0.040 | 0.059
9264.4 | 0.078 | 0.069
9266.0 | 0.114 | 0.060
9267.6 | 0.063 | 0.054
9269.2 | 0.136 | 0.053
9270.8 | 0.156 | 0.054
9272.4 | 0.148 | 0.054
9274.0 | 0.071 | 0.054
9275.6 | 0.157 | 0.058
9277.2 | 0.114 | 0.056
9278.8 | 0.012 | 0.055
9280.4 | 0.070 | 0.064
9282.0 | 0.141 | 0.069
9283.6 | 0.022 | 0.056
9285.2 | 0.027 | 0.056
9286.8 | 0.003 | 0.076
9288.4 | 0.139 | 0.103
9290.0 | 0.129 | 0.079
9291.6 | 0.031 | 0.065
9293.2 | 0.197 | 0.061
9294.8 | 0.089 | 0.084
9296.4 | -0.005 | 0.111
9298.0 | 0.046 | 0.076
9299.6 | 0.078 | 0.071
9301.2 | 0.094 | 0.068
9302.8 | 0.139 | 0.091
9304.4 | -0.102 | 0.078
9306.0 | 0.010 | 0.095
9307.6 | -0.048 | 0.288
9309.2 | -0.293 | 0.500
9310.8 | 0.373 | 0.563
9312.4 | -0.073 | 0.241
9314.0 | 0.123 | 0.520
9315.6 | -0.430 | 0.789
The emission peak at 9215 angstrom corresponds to [O III]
